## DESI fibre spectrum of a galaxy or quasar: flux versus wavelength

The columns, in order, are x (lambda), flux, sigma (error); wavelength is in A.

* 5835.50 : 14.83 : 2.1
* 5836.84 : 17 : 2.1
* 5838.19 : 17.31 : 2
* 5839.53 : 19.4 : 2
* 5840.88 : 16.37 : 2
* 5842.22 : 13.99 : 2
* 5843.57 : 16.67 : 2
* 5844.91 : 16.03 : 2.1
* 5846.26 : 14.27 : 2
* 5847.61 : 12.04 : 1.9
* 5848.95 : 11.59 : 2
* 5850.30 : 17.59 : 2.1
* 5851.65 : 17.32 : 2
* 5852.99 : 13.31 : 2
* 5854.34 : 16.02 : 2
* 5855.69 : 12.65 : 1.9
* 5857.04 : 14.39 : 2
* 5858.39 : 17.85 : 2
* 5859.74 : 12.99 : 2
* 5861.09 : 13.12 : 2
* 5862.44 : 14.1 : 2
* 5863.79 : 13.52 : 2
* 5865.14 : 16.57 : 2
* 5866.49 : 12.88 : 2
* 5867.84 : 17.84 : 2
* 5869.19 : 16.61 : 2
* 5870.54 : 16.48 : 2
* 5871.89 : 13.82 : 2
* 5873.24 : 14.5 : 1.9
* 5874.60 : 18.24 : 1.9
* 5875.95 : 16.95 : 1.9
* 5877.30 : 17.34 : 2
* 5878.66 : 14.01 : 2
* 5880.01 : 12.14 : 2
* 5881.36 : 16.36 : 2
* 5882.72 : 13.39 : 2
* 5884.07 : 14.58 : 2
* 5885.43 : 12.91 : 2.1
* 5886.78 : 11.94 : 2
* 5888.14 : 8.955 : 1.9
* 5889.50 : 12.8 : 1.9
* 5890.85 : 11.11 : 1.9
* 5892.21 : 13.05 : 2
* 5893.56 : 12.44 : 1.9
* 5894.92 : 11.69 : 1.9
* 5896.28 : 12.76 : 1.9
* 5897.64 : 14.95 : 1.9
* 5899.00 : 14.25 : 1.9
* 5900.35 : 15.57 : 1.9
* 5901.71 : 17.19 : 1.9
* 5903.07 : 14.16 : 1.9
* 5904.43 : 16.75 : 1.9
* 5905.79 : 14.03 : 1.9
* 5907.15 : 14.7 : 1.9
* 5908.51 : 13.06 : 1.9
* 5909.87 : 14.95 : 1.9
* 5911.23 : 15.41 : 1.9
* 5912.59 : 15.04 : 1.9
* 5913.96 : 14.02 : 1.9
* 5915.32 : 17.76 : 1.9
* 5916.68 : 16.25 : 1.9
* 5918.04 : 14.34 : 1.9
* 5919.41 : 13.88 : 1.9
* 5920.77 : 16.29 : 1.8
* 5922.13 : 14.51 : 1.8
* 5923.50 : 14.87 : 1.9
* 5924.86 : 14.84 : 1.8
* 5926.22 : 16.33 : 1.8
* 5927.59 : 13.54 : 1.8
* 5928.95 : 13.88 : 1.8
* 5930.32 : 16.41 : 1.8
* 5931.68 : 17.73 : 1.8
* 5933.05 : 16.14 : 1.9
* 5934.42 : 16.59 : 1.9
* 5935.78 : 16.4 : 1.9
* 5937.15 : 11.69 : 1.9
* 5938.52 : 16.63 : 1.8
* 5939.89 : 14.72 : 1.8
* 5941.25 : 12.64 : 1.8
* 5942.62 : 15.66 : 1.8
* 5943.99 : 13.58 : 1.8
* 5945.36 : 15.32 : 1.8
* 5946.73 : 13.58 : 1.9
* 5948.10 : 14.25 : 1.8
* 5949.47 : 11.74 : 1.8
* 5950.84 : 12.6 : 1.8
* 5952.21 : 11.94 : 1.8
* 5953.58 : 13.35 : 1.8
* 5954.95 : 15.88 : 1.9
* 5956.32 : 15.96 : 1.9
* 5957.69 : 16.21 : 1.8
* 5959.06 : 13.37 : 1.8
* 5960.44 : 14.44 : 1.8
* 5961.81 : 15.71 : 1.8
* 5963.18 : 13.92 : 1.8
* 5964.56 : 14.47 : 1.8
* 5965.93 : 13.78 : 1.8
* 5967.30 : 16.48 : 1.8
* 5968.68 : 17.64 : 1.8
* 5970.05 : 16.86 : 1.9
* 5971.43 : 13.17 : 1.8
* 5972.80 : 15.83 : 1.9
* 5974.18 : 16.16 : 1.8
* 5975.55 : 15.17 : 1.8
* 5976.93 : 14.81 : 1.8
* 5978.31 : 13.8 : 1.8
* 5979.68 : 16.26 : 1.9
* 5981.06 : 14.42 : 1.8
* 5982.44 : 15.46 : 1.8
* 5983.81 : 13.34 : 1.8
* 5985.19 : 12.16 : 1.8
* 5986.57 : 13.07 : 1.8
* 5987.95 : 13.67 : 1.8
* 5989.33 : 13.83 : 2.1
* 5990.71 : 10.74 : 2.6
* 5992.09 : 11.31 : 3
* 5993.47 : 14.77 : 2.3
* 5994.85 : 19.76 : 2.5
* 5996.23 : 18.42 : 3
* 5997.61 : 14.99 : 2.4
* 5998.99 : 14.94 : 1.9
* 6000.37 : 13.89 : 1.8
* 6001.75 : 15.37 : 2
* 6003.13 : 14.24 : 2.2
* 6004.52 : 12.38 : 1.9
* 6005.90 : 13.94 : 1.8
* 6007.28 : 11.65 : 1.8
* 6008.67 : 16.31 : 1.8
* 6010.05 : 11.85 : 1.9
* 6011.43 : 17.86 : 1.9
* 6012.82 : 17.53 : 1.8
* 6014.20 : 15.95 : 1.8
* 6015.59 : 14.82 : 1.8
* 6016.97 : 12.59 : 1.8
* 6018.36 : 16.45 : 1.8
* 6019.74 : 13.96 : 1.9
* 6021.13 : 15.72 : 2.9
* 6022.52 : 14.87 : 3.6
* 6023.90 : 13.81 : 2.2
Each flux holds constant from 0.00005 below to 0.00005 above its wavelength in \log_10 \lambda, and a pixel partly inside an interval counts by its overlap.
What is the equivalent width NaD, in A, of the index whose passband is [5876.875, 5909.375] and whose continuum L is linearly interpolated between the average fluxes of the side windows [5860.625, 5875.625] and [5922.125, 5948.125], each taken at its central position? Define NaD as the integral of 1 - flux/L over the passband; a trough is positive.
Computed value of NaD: 3.12 A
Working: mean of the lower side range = 15.3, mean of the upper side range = 15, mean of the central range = 13.7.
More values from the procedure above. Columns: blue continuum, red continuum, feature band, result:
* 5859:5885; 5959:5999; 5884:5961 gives 2.68 A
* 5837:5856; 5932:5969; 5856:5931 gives 2.36 A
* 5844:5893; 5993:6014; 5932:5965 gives 0.91 A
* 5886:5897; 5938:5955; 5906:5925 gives -3.31 A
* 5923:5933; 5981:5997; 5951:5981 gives -0.55 A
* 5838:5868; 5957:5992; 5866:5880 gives -0.72 A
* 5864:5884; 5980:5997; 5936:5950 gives 0.63 A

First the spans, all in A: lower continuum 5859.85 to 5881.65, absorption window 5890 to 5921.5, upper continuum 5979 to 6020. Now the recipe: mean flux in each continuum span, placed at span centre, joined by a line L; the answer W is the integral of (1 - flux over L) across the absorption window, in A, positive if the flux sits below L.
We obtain 1.1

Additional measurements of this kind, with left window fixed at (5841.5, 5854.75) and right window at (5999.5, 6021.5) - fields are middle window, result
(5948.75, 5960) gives 0.63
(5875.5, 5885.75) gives 0.07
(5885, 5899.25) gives 2.34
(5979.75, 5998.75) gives 0.38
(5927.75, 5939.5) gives -0.65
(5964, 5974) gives -0.55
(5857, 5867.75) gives 0.17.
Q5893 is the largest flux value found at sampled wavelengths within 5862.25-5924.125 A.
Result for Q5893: 18.24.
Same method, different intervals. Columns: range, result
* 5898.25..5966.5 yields 17.76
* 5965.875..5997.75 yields 19.76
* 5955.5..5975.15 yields 17.64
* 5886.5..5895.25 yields 13.05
